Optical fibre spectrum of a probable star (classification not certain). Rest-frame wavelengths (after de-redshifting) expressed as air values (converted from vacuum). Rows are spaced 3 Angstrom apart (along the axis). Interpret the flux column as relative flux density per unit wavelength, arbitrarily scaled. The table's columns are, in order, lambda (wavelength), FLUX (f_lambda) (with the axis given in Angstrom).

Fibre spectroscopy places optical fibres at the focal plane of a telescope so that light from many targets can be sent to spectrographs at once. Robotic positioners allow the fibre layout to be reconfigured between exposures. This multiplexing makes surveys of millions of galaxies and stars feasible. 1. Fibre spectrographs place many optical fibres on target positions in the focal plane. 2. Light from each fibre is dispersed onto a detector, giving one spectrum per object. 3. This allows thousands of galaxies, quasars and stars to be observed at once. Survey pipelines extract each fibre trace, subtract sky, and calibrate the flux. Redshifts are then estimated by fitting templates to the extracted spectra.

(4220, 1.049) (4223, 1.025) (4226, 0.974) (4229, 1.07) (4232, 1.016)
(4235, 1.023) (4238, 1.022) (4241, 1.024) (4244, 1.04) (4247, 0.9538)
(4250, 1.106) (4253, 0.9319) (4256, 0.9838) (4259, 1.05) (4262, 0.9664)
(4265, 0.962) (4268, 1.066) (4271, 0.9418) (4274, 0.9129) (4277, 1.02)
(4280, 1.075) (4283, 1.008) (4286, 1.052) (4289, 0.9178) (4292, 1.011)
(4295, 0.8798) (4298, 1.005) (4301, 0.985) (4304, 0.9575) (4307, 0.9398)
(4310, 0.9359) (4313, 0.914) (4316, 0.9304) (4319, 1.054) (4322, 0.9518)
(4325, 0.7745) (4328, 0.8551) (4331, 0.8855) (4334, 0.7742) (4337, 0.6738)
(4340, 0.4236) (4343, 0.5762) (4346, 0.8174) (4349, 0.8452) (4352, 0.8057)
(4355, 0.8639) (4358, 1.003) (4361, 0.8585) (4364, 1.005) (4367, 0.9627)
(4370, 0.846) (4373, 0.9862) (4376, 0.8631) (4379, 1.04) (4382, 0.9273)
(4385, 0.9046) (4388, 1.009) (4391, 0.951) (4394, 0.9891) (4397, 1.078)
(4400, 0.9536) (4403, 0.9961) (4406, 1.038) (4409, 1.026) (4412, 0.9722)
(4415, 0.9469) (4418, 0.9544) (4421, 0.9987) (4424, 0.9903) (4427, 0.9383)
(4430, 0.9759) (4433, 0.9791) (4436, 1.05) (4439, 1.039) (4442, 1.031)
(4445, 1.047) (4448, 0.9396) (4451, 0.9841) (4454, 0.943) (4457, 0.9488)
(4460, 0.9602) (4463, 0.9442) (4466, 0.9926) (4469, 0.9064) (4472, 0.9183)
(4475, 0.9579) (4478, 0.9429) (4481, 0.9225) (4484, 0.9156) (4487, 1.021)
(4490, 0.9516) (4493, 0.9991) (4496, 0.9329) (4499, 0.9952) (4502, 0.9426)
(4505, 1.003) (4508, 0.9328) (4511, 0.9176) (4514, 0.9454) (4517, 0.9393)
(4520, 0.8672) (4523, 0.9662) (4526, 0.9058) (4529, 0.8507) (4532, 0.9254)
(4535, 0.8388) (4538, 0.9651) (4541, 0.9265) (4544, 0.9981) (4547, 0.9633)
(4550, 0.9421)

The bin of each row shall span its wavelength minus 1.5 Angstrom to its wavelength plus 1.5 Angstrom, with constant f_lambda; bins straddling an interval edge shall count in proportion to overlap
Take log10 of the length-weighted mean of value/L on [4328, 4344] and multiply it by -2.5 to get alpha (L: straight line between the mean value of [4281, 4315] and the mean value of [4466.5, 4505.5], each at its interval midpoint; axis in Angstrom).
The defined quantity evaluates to 0.37 mag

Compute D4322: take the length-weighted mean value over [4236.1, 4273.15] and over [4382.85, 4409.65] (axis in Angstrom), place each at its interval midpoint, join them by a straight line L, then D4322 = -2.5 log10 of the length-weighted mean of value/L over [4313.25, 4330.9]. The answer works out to 0.098 mag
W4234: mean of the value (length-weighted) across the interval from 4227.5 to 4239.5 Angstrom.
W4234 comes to 1.03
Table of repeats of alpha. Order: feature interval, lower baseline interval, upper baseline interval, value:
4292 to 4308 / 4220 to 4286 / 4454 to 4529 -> 0.04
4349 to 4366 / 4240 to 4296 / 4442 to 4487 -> 0.09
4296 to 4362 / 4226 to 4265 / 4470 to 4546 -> 0.16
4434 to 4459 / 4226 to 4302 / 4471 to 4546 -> -0.05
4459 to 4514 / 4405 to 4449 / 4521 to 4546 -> 0.00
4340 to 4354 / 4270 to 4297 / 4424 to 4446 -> 0.33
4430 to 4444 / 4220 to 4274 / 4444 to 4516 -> -0.06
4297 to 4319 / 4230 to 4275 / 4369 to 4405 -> 0.03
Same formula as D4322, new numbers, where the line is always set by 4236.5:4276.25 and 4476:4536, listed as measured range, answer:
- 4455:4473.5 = 0.002 mag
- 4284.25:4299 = 0.018 mag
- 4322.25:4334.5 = 0.168 mag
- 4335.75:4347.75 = 0.482 mag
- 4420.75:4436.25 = -0.031 mag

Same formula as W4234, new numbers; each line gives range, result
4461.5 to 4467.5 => 0.968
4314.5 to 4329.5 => 0.913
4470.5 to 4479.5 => 0.94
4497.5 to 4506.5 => 0.98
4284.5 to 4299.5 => 0.973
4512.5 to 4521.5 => 0.917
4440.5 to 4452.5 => 1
